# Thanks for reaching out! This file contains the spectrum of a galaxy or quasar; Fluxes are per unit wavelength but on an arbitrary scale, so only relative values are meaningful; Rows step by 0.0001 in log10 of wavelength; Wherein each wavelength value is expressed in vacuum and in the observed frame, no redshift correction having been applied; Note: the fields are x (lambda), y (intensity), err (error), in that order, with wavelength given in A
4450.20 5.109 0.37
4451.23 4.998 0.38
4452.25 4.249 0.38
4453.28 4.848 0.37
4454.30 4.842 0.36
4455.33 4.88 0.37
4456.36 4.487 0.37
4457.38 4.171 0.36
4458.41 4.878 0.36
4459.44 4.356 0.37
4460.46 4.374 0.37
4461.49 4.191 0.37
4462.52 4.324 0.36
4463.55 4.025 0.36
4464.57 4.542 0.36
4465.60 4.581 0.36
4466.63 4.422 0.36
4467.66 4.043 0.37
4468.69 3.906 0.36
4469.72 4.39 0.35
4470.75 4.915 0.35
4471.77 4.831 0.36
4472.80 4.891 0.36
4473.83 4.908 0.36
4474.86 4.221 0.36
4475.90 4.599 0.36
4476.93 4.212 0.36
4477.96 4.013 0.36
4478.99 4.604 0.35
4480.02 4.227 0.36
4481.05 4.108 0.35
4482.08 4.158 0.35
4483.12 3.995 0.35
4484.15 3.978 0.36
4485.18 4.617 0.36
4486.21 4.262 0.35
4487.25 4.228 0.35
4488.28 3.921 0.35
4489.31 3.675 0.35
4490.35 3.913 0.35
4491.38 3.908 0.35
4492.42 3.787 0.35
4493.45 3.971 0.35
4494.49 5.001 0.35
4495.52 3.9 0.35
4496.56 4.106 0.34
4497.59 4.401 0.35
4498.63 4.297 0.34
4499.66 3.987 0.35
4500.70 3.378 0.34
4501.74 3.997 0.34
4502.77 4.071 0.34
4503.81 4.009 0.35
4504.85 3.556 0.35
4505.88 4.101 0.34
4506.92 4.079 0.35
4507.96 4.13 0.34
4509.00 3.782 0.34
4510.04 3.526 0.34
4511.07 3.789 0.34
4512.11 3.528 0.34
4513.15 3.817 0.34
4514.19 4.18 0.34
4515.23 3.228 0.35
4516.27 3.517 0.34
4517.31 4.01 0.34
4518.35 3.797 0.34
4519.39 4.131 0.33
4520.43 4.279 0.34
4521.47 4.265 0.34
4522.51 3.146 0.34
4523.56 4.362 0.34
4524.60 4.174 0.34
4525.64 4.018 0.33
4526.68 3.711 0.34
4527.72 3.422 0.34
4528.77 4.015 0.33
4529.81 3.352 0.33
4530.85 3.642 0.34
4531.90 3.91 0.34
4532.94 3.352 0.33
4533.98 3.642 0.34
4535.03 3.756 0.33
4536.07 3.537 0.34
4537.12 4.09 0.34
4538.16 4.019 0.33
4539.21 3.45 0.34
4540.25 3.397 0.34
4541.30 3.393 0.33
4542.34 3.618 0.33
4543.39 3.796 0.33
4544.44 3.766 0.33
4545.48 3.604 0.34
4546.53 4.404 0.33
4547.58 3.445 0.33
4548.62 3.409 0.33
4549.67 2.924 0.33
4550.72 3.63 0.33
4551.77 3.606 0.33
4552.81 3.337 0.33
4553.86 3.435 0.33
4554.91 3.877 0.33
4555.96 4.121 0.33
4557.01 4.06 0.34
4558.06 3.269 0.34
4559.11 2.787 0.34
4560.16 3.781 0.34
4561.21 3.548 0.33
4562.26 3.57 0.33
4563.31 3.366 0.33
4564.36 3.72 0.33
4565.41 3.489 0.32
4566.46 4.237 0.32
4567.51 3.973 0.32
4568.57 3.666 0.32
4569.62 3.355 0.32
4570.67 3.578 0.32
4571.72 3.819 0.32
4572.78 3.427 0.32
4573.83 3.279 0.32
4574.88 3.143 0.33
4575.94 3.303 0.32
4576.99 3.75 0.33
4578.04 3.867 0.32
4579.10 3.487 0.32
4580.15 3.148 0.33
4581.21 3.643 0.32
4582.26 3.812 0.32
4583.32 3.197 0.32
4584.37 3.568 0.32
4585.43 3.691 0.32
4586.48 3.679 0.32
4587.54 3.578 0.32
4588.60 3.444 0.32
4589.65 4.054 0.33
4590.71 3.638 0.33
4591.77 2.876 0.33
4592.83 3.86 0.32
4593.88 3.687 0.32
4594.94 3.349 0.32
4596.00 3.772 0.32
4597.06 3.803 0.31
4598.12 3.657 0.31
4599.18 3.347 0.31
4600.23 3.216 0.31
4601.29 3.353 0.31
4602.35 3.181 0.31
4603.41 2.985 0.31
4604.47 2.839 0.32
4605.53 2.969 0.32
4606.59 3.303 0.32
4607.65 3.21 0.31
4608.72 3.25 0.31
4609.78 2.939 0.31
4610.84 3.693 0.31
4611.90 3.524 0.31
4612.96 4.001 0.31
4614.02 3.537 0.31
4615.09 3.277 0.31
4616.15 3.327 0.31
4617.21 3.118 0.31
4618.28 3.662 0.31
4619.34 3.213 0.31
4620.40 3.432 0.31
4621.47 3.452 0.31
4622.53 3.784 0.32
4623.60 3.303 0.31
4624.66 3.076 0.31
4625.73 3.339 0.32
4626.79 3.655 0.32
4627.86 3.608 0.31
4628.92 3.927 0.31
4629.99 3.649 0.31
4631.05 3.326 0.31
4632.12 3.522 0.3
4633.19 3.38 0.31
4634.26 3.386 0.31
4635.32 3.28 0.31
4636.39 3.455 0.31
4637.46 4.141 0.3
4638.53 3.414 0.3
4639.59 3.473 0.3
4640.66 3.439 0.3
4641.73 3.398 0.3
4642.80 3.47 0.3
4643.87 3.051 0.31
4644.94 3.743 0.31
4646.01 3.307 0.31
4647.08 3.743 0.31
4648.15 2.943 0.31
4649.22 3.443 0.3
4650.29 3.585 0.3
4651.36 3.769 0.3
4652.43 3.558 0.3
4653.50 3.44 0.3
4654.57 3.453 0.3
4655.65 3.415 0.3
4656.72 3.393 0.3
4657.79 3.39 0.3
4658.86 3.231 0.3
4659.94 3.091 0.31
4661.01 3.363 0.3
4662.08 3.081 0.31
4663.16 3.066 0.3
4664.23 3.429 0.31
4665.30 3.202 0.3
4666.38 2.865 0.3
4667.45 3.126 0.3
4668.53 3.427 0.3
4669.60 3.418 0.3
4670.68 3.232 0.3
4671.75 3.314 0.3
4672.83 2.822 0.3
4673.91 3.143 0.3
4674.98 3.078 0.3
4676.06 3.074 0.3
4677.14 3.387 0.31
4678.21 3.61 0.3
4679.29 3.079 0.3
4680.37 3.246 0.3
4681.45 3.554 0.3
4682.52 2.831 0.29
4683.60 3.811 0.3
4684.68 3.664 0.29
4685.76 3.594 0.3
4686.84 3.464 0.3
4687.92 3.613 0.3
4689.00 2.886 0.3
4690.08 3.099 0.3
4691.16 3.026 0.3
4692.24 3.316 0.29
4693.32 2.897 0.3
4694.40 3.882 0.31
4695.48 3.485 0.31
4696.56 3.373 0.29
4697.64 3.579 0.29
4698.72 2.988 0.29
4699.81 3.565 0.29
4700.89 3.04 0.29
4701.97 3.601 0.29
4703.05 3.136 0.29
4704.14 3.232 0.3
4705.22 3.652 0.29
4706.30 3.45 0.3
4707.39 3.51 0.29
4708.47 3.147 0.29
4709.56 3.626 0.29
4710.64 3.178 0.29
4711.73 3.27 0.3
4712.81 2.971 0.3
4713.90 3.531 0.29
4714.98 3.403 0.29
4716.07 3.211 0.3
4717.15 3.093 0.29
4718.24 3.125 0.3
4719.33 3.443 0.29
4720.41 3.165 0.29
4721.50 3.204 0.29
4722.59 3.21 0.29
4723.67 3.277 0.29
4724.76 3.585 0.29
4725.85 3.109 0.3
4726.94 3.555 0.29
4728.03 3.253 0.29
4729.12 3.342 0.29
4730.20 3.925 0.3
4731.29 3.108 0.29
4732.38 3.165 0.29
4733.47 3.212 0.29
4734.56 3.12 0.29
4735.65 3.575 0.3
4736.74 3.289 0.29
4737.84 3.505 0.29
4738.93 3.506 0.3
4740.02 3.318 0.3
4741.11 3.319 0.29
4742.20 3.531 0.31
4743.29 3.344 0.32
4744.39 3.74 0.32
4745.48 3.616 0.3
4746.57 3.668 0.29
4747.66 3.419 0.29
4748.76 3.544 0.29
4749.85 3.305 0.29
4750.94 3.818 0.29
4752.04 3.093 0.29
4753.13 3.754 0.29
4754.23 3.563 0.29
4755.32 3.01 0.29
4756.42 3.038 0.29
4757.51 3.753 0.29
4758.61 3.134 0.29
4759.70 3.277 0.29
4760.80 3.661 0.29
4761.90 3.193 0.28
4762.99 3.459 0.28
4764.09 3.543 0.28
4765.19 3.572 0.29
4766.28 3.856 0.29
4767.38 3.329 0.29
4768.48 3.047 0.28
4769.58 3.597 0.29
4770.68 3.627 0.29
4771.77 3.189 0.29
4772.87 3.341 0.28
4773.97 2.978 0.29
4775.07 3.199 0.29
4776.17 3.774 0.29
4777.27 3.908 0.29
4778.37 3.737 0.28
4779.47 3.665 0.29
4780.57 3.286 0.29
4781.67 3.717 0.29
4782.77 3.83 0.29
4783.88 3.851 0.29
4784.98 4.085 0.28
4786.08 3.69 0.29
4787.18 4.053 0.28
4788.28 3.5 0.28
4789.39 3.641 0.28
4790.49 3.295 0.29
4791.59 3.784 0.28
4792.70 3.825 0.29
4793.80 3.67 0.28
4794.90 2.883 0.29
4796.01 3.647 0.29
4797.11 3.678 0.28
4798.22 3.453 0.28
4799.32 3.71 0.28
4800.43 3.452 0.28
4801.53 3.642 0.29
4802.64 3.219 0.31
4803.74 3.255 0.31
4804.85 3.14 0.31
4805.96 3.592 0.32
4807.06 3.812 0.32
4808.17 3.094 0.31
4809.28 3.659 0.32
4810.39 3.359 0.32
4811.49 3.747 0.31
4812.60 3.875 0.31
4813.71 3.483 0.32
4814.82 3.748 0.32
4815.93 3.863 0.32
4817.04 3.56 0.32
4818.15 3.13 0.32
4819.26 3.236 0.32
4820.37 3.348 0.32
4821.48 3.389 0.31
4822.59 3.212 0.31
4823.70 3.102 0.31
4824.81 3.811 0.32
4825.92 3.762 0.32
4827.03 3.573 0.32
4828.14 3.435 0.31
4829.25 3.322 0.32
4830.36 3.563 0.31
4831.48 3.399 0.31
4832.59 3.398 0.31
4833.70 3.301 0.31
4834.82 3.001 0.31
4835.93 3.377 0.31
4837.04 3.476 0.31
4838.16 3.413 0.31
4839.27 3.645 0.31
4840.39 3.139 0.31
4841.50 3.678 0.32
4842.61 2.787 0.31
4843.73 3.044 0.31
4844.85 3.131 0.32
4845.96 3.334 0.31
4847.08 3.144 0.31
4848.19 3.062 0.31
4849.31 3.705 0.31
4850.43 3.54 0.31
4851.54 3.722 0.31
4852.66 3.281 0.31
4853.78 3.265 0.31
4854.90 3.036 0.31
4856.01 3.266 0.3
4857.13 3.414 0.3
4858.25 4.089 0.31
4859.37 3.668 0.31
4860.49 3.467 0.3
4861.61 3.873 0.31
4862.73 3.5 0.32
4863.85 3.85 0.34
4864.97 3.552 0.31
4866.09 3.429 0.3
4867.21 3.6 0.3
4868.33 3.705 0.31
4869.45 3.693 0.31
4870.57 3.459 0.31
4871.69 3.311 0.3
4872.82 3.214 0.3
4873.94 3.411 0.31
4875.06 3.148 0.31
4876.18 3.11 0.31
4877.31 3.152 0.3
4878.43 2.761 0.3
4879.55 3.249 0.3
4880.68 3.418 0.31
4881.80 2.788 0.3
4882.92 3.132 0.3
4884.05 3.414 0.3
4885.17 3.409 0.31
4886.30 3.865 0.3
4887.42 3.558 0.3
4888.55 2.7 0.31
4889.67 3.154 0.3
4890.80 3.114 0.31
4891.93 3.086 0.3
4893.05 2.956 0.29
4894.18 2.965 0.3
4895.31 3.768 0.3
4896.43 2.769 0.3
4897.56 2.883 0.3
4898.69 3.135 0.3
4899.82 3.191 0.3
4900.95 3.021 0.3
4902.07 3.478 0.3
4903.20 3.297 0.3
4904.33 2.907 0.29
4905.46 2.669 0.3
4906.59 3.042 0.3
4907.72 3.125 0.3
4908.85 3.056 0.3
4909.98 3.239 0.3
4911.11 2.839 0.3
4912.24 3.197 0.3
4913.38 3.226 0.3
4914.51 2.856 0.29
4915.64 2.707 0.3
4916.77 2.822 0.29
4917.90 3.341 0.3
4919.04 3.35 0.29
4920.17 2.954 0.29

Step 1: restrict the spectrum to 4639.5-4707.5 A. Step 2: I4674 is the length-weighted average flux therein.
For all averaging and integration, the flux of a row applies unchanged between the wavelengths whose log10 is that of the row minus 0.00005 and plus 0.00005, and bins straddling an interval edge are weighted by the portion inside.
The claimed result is 3.33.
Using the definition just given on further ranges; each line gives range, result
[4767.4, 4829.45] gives 3.53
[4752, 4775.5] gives 3.38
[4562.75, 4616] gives 3.49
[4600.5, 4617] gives 3.29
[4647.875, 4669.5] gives 3.32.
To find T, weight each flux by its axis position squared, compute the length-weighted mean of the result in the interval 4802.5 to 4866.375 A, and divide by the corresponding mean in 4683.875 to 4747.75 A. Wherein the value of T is 1.08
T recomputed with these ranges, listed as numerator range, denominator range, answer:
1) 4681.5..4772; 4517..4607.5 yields 1.01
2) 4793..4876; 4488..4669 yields 1.07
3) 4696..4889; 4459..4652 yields 1.02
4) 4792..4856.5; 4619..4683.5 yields 1.09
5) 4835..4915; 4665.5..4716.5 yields 1.07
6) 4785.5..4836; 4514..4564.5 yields 1.06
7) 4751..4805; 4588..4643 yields 1.09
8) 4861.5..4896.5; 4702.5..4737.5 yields 1.07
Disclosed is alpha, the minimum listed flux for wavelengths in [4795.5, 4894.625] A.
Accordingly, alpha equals 2.7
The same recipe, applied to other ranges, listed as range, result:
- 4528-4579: 2.787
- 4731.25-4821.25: 2.883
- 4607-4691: 2.822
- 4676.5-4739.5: 2.831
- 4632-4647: 3.051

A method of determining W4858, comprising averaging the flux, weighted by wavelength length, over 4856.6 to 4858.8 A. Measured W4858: 3.75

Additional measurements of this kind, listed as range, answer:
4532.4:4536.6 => 3.57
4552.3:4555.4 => 3.54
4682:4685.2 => 3.43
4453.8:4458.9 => 4.65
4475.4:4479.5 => 4.36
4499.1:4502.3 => 3.81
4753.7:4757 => 3.21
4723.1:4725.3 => 3.44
